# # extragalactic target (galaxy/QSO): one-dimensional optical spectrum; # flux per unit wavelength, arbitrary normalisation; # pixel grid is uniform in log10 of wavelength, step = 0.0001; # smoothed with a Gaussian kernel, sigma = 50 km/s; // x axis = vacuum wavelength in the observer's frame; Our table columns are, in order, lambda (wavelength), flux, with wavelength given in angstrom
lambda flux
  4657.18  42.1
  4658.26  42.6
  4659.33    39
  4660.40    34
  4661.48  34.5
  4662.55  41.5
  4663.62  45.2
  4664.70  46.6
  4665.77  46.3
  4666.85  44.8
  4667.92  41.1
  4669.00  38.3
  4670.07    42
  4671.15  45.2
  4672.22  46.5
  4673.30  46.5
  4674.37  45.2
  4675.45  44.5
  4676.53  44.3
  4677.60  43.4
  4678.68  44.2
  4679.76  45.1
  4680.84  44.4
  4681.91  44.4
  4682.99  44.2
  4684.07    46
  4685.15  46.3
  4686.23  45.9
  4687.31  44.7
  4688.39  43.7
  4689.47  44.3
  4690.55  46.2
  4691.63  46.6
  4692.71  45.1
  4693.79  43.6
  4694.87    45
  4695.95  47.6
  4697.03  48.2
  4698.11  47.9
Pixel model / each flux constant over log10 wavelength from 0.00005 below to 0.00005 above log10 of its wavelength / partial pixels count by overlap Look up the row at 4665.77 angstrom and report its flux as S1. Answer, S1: 46.3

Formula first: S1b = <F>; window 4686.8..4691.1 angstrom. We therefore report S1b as 44.7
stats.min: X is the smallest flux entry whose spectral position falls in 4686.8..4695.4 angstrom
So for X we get 43.6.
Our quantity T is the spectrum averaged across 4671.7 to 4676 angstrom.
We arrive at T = 45.6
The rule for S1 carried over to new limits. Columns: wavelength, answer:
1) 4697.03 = 48.2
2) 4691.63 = 46.6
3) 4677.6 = 43.4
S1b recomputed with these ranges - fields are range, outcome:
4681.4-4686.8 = 45.3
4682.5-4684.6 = 45.1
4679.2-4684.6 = 44.8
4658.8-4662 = 35.8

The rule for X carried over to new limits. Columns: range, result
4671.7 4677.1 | 44.3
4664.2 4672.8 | 38.3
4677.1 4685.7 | 43.4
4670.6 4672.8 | 45.2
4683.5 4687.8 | 44.7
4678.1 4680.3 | 44.2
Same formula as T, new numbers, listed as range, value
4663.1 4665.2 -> 45.8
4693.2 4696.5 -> 45.5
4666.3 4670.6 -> 41.6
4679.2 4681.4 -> 44.8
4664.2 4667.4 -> 45.9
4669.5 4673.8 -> 45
